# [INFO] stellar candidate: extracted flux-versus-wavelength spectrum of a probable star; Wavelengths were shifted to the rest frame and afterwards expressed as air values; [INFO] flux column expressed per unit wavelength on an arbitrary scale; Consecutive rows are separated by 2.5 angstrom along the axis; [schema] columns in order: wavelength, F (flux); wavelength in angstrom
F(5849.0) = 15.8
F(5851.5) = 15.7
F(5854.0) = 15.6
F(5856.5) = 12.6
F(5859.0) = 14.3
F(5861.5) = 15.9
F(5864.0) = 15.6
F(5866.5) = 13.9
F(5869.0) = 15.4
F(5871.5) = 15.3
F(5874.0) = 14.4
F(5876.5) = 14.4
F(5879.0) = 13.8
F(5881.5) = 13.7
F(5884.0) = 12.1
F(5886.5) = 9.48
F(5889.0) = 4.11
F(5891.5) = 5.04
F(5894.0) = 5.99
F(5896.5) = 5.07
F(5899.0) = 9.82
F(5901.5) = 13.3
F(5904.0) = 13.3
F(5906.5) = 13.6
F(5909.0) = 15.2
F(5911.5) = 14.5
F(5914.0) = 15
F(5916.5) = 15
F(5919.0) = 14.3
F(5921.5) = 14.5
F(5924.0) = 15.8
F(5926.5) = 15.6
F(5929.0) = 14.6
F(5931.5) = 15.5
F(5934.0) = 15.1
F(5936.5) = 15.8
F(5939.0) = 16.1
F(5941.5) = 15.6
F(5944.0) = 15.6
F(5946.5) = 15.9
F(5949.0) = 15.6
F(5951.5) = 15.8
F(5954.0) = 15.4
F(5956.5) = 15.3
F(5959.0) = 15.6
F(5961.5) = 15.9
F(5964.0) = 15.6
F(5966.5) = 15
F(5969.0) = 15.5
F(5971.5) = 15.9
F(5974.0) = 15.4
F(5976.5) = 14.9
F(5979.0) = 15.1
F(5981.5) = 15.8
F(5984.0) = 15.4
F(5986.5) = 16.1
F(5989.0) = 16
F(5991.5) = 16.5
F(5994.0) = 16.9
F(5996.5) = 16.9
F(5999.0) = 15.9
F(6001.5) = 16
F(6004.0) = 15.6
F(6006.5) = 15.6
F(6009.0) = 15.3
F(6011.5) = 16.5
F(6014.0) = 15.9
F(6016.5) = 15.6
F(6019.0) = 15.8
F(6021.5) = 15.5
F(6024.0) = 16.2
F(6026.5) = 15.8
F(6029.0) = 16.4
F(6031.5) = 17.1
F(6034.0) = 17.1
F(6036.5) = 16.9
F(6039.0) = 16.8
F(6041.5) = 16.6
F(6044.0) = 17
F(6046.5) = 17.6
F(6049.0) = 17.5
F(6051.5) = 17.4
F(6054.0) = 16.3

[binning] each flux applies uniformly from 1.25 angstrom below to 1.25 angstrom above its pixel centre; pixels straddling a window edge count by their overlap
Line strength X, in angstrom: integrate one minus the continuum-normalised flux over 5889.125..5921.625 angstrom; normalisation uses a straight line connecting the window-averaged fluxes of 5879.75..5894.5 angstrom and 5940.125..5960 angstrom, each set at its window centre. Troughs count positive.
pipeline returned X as -1.7 angstrom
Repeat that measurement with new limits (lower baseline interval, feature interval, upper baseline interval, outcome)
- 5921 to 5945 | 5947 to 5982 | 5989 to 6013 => 0.6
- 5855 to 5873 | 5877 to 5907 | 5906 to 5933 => 9.8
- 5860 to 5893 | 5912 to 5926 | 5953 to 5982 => -1.1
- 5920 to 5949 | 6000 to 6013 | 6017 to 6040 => 0.3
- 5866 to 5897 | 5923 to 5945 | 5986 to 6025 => -4.0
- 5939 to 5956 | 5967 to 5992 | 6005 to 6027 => 0.2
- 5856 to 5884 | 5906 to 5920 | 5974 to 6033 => 0.2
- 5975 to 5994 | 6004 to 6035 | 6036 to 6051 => 1.0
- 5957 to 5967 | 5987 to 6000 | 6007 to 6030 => -0.6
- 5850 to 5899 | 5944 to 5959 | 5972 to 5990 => -1.0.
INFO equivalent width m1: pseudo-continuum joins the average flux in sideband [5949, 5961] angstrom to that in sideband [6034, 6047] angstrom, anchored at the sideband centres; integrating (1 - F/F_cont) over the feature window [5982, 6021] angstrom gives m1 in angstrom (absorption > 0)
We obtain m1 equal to 0.8 angstrom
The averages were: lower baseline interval 15.6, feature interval 16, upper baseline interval 17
